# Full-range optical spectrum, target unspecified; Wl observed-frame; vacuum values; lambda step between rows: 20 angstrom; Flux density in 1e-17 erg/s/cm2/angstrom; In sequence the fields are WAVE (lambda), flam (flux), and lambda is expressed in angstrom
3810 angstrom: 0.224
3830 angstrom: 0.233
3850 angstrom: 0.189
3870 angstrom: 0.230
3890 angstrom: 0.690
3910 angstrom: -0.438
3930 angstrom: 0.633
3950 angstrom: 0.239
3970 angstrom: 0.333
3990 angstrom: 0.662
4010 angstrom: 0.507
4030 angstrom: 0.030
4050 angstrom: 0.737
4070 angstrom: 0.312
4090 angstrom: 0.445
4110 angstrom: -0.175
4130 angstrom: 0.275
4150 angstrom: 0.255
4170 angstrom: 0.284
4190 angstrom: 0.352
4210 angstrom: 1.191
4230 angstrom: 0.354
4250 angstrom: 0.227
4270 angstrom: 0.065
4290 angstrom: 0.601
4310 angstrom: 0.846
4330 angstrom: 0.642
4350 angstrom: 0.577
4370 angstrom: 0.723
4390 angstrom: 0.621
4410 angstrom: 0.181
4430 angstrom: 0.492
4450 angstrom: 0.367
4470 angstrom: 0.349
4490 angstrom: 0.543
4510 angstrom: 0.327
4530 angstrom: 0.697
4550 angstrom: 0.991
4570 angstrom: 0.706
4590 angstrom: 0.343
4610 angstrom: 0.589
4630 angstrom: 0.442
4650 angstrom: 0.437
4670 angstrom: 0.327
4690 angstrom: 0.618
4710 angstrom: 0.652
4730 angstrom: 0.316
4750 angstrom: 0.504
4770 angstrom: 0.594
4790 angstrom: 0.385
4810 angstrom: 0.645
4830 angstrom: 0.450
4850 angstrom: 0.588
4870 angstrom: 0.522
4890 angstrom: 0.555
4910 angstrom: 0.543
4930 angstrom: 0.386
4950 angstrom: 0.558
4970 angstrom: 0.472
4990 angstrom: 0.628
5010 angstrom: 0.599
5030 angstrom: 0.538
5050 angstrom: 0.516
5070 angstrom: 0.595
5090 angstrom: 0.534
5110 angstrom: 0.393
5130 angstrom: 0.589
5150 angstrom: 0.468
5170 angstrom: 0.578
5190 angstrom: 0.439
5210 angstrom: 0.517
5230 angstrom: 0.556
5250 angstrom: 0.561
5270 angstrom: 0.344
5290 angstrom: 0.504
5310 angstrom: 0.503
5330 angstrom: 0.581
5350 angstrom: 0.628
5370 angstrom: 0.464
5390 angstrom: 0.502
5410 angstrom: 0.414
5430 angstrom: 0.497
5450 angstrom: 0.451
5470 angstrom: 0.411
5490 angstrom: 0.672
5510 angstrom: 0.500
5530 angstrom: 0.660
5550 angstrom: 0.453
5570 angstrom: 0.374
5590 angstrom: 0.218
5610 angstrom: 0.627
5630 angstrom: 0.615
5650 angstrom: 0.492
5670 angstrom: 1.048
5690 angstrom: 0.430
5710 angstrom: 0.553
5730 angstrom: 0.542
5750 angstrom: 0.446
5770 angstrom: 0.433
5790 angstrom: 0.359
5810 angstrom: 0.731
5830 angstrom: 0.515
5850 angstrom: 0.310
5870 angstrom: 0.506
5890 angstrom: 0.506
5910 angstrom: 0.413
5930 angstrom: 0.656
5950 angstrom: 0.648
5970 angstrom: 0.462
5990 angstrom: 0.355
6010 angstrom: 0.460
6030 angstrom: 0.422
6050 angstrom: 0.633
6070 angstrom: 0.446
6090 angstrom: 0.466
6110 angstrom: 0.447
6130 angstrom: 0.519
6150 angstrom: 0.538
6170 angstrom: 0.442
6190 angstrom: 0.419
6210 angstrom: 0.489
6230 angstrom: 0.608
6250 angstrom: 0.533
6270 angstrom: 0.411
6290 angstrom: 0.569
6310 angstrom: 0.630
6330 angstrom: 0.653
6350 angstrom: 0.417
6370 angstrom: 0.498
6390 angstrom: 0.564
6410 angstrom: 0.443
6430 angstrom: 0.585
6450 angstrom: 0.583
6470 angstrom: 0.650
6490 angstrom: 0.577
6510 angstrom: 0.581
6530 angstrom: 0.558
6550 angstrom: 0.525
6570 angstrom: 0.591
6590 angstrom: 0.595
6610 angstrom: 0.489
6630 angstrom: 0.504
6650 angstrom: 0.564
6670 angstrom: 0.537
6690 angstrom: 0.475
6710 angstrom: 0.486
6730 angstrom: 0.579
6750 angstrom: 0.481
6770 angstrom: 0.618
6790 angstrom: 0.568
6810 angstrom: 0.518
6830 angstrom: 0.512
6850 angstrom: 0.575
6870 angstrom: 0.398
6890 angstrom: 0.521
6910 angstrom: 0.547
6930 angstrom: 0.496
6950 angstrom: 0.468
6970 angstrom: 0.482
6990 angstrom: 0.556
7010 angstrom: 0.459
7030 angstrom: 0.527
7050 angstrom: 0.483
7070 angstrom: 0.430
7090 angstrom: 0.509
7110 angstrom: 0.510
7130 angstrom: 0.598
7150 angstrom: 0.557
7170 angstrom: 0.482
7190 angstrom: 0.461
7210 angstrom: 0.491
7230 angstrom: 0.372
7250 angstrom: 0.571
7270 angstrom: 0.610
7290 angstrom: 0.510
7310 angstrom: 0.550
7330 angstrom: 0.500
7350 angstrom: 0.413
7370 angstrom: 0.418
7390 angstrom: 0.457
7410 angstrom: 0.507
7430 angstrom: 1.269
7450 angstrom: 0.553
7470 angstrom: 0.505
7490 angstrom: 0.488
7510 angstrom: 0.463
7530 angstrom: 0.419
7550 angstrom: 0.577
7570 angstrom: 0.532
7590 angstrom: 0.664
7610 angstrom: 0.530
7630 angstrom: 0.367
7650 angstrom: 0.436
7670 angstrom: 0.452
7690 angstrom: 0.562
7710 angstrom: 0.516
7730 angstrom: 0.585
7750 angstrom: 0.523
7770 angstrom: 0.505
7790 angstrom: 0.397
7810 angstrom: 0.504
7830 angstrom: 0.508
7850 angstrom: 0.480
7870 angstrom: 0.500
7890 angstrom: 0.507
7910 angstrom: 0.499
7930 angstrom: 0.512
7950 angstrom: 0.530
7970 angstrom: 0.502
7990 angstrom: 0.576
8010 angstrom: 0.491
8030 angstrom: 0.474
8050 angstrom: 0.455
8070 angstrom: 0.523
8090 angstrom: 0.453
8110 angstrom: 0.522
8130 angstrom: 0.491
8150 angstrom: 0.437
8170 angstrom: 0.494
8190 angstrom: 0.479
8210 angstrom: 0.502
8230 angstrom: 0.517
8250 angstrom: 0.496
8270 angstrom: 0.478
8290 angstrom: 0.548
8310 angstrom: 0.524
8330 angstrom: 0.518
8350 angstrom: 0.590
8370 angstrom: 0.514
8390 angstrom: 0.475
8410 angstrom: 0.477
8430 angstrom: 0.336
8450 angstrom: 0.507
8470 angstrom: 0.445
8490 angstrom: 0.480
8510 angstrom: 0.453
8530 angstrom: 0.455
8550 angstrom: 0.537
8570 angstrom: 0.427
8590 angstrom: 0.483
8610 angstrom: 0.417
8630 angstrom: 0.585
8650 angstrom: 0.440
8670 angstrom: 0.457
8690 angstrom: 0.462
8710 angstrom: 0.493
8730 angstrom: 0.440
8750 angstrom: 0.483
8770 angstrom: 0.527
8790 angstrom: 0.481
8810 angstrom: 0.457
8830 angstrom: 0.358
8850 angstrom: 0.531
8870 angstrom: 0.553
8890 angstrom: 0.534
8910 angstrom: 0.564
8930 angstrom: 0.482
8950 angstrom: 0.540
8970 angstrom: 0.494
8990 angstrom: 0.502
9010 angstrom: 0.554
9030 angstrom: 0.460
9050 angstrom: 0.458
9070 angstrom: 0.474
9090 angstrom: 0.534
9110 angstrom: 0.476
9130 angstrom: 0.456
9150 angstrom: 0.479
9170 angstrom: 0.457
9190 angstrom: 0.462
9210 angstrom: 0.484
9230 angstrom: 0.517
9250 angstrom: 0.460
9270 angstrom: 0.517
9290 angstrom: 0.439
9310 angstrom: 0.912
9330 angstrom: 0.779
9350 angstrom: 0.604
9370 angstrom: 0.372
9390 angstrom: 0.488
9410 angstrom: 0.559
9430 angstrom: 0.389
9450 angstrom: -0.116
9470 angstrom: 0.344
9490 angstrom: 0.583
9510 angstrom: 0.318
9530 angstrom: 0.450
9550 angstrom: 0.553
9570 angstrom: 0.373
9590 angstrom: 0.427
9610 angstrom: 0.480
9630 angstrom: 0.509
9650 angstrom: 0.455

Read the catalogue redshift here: 0.131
